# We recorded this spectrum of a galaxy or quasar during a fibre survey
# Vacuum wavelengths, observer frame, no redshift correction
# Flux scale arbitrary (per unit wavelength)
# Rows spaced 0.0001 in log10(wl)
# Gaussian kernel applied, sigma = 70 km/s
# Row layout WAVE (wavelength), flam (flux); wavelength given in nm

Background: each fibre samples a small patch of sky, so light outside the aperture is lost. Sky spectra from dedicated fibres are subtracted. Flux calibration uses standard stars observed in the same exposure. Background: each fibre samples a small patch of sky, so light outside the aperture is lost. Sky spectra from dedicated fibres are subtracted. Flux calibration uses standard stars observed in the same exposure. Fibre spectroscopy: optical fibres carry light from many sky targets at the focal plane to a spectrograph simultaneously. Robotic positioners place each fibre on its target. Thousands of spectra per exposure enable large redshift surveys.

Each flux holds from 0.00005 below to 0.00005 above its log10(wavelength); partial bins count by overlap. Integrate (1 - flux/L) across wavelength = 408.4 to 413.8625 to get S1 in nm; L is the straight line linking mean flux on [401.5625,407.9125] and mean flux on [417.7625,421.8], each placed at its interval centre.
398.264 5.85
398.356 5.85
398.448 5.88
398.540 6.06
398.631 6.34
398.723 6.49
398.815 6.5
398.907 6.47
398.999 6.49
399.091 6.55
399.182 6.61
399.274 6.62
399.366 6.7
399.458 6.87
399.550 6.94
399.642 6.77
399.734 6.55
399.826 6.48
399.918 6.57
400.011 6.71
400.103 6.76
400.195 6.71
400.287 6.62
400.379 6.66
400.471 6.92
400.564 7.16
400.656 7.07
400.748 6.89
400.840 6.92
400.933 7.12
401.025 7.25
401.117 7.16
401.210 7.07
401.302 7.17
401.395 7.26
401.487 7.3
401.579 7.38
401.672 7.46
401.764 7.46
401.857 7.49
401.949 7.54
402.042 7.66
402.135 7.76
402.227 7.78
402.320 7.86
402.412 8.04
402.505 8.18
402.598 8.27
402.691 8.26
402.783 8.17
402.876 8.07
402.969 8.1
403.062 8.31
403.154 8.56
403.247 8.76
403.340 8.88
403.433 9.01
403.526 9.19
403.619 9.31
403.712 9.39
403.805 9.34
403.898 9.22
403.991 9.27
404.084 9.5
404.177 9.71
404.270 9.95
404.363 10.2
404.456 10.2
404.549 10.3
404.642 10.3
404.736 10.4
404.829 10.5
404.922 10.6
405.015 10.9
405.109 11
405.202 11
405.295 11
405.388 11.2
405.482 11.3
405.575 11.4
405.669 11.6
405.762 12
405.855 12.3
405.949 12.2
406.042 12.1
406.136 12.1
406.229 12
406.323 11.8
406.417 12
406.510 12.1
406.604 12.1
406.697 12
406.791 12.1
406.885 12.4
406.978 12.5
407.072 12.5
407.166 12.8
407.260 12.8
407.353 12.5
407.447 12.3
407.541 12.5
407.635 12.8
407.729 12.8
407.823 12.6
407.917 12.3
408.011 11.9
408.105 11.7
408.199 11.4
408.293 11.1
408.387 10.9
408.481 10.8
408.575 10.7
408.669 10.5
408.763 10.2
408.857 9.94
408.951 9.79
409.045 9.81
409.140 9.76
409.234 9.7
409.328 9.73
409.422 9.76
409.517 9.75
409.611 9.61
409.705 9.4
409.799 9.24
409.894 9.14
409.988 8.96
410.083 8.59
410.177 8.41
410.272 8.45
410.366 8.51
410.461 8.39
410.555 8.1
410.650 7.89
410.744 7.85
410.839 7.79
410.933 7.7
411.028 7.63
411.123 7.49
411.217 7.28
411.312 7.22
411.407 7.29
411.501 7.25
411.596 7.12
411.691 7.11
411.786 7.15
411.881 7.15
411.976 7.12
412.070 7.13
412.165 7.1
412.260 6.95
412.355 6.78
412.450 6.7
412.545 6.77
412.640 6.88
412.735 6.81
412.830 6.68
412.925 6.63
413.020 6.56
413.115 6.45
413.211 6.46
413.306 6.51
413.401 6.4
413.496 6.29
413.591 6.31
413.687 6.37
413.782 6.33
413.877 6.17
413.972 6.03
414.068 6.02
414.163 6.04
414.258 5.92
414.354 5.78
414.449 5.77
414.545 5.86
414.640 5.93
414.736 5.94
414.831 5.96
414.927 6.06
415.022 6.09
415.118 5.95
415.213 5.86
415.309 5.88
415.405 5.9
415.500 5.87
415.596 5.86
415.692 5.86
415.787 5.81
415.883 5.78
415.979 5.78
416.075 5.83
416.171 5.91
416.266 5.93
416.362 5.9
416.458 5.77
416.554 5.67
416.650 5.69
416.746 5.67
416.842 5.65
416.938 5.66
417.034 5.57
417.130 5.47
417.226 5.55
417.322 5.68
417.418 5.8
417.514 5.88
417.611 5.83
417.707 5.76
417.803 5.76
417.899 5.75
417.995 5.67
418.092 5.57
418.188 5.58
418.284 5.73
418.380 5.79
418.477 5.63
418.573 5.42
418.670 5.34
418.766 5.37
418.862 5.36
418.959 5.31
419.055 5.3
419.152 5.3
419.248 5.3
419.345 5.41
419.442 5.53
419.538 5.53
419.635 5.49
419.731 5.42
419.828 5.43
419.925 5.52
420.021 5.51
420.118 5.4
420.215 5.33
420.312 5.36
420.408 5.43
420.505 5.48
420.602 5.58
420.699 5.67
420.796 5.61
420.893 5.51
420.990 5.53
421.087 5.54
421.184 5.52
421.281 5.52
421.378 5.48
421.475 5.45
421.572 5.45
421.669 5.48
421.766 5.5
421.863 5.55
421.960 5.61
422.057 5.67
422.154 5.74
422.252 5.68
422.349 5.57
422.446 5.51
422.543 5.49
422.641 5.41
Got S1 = 0.23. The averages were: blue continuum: 10.3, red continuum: 5.5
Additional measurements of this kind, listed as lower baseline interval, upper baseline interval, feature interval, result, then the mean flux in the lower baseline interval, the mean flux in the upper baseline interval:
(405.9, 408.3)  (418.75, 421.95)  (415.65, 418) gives 0.487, 12.2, 5.46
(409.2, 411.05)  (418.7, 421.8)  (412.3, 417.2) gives 0.788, 8.74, 5.46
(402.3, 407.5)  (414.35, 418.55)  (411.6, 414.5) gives 0.255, 10.5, 5.79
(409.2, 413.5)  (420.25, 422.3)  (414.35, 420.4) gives 0.673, 7.7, 5.54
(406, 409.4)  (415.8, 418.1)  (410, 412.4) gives 0.454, 11.6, 5.73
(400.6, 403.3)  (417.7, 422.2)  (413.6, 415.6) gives 0.054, 7.67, 5.51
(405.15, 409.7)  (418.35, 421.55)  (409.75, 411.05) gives 0.218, 11.4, 5.46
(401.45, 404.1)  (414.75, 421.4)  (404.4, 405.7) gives -0.477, 8.32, 5.64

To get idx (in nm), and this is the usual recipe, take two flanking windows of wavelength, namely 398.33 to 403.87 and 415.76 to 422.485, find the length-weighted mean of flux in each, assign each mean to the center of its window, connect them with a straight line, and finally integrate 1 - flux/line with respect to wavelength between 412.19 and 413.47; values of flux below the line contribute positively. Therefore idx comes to -0.09 nm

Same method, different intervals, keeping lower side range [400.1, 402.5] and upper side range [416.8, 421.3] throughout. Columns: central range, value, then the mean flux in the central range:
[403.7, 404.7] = -0.40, 9.78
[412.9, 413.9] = -0.05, 6.41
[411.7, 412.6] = -0.11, 6.99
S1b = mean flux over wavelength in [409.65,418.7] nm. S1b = 6.52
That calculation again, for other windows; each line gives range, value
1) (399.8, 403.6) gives 7.58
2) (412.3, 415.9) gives 6.2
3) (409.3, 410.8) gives 8.84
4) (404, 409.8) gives 11.2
